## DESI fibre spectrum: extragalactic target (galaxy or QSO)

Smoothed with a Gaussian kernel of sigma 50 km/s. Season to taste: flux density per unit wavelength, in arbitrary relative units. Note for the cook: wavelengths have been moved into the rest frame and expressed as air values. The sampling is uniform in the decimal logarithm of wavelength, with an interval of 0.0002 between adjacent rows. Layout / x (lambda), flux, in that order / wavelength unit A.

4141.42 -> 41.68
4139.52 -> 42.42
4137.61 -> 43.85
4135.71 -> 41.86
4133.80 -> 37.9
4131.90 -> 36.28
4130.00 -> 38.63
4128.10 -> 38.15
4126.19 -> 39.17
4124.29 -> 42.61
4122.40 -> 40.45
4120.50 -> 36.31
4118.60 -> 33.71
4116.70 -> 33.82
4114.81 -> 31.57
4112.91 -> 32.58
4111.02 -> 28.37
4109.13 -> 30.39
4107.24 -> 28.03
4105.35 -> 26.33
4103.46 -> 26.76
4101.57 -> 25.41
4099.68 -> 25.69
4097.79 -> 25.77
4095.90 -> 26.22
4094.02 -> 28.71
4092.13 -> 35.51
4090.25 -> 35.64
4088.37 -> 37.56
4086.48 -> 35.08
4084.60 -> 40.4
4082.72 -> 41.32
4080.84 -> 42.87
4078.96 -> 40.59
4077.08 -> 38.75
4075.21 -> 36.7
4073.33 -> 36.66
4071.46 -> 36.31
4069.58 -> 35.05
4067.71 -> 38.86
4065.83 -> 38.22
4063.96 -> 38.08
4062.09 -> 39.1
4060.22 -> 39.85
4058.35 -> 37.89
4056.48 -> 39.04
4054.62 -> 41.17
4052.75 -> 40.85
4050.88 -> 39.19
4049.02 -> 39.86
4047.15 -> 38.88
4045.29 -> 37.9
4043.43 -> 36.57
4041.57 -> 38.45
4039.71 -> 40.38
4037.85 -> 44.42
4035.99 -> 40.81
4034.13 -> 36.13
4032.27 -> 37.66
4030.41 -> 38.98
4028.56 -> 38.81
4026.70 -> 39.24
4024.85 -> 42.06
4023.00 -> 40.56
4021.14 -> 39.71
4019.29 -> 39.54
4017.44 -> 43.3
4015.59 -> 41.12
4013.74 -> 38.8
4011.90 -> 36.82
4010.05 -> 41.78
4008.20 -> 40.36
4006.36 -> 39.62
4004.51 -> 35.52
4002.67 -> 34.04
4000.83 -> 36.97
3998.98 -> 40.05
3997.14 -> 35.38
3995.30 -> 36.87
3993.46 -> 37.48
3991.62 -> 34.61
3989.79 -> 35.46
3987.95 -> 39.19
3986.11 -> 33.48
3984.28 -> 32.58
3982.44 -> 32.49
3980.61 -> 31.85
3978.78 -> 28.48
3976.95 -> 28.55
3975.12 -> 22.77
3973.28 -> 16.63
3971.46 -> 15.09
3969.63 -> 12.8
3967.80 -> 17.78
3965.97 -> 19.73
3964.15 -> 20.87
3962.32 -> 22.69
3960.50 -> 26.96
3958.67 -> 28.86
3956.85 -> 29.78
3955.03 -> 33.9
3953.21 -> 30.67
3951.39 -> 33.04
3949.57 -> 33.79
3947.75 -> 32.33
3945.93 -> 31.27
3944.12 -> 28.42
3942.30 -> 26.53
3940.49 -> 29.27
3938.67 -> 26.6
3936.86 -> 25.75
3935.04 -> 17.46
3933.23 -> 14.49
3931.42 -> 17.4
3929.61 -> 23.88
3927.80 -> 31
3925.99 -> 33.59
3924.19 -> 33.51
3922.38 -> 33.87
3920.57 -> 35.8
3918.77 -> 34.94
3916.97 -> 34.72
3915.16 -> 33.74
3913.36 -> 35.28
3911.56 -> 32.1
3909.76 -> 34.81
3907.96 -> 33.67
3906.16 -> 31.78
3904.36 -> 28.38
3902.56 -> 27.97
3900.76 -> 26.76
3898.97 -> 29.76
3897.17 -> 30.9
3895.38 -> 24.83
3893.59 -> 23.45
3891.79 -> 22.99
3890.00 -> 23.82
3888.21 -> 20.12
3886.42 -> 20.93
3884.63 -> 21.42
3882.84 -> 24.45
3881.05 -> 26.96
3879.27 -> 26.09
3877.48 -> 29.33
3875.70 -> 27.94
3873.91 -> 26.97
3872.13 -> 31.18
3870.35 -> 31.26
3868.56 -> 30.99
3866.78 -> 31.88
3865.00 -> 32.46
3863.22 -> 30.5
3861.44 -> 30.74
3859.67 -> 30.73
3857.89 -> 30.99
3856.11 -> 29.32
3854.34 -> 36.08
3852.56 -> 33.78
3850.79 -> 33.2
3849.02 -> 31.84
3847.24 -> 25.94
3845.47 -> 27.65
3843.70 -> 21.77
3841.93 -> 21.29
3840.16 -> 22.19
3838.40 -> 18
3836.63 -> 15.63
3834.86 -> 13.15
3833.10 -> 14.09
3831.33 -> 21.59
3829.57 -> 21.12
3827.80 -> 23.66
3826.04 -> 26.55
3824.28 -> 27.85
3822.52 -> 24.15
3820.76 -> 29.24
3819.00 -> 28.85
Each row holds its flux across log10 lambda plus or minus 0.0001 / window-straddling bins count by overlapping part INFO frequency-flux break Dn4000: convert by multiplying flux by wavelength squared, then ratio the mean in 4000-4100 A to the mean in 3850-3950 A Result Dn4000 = 1.4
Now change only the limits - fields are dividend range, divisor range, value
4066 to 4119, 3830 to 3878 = 1.39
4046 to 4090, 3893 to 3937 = 1.43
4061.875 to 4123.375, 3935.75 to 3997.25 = 1.27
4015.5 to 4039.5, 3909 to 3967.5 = 1.46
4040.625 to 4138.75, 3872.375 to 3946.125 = 1.41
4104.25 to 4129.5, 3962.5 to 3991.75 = 1.40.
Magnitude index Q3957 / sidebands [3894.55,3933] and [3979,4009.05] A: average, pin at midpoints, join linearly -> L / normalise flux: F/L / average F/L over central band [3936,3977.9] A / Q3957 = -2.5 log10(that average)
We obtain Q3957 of 0.28 mag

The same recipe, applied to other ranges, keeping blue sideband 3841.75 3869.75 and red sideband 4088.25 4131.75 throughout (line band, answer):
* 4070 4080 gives -0.17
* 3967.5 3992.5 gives 0.14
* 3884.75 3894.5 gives 0.34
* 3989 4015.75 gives -0.19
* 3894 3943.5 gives 0.06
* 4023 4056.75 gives -0.23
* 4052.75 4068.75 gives -0.22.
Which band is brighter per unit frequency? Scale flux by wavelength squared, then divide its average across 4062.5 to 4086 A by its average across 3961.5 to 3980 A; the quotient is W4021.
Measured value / 2.0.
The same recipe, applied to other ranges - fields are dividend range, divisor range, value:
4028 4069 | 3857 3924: 1.44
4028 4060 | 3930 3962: 1.51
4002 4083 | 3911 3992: 1.45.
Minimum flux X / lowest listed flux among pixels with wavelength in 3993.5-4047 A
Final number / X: 34.04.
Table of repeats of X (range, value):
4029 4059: 36.13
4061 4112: 25.41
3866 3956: 14.49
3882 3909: 20.12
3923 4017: 12.8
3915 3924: 33.74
